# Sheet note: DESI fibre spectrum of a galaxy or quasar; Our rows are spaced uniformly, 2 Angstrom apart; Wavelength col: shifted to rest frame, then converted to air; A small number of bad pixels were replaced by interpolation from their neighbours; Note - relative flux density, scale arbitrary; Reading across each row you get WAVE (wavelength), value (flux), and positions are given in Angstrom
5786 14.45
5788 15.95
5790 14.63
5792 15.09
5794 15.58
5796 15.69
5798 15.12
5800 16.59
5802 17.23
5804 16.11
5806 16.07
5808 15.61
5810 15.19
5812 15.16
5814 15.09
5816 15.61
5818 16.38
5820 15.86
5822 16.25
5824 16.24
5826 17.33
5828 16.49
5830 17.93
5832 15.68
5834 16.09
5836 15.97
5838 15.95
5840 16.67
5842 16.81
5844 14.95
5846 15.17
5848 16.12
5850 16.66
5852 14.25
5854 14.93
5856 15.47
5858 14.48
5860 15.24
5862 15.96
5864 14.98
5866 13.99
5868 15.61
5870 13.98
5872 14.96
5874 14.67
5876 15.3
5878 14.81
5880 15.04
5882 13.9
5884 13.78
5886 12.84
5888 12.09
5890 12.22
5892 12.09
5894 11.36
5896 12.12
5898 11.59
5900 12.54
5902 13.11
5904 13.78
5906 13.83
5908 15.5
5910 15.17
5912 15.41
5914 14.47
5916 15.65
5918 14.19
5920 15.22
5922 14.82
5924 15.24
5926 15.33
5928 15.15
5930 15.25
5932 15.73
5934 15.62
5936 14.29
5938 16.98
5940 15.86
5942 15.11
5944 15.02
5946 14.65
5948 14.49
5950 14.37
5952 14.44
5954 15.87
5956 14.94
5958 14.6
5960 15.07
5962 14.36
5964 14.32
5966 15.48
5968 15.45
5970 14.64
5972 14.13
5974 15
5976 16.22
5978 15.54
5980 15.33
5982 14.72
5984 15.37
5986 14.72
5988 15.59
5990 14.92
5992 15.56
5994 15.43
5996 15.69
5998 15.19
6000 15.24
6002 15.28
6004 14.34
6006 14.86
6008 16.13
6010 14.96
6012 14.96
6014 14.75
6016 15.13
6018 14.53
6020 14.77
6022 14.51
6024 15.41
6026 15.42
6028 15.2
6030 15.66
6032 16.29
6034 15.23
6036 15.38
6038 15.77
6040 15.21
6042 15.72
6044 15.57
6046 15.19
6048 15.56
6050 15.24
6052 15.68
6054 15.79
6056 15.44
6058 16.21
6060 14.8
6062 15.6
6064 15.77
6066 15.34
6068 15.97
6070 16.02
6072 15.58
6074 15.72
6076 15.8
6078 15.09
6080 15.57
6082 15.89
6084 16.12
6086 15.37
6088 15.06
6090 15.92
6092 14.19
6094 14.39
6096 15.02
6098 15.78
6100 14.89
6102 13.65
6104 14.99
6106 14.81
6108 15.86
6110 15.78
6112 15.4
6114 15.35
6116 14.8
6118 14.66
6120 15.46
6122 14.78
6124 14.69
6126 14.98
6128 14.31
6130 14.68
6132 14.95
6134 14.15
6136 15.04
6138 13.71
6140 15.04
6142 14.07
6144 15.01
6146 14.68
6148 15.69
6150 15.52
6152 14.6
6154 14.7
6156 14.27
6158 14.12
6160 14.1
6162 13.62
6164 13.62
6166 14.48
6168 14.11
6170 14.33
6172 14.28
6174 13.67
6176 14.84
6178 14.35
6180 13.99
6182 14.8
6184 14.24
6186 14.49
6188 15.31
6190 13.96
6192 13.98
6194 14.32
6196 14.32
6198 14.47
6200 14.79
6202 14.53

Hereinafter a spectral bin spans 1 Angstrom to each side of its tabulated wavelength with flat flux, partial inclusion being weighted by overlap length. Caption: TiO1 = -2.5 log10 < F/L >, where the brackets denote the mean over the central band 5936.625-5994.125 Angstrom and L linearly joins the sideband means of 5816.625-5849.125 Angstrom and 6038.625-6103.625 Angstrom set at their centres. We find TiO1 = 0.05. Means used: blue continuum 16.2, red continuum 15.4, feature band 15.1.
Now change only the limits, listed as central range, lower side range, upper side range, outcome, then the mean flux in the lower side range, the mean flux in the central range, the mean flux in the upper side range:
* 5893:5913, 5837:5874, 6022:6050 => 0.15 mag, 15.3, 13.4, 15.5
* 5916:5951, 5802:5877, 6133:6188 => 0.01 mag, 15.7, 15.2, 14.4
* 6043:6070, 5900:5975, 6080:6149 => -0.04 mag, 14.9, 15.6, 15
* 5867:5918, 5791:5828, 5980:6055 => 0.13 mag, 15.9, 13.8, 15.3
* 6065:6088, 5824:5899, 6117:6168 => -0.07 mag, 14.8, 15.7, 14.6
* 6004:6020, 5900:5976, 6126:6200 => -0.02 mag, 14.9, 15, 14.5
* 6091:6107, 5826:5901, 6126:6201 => -0.02 mag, 14.7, 14.7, 14.5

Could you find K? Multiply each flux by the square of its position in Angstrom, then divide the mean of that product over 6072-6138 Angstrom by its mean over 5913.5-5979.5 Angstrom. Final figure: 1.05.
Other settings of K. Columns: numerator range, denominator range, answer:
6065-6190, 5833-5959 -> 1.09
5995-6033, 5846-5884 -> 1.06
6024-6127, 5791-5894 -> 1.09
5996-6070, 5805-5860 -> 1.04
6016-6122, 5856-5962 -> 1.12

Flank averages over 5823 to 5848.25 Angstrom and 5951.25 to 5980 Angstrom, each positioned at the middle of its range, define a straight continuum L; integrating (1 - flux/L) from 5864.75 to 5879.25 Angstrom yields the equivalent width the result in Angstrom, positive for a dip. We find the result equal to 1.0 Angstrom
